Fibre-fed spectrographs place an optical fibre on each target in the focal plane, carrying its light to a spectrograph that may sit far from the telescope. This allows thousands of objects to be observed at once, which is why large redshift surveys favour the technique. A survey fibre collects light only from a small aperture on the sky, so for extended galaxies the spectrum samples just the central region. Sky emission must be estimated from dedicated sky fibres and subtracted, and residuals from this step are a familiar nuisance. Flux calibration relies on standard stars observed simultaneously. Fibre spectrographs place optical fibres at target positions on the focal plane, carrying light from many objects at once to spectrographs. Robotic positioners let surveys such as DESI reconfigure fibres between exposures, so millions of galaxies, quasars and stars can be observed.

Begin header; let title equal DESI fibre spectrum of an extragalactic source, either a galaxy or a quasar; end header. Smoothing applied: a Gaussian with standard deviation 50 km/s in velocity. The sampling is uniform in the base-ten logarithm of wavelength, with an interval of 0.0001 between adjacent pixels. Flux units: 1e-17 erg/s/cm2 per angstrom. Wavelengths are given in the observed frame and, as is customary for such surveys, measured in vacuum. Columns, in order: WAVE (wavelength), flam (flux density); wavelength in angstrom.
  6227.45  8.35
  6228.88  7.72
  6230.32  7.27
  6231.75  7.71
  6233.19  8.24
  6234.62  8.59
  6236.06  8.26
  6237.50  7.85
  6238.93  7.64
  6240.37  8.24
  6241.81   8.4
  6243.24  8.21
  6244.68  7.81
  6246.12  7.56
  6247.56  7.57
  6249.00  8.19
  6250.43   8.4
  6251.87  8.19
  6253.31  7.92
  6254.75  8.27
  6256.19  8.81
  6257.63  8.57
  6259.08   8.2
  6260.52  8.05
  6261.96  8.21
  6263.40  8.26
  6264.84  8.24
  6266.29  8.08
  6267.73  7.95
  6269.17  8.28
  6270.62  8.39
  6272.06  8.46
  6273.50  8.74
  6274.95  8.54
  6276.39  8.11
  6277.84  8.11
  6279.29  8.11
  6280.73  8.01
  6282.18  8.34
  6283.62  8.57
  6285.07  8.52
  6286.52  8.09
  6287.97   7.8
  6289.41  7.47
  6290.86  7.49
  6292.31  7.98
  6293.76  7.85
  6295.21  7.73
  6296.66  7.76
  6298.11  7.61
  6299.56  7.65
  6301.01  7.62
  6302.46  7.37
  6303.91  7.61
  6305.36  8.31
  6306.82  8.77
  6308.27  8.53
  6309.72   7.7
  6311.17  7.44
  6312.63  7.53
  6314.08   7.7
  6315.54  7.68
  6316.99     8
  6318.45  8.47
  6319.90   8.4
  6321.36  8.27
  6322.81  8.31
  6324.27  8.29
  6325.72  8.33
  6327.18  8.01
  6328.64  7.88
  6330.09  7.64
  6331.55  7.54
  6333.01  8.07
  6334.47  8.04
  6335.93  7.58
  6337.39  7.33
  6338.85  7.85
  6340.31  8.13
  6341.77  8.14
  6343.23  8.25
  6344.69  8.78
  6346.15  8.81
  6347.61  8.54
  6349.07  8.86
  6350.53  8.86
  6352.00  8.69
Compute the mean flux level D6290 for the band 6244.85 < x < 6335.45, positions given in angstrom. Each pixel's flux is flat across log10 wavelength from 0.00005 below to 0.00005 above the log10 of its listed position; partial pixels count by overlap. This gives 8.05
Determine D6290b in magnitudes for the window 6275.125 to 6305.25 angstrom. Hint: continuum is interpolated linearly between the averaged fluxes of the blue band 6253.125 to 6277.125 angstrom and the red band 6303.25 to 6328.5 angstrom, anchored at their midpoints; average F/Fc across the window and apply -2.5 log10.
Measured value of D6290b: 0.04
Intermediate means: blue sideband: 8.31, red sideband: 8.07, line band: 7.91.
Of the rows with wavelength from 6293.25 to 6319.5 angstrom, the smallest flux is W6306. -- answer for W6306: 7.37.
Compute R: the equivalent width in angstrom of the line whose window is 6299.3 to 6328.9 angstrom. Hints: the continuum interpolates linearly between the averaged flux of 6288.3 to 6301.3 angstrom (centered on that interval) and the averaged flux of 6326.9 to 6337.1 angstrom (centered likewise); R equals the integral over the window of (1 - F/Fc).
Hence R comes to -1.0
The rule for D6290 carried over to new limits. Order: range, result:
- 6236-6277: 8.19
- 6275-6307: 7.95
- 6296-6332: 7.94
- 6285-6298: 7.81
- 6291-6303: 7.69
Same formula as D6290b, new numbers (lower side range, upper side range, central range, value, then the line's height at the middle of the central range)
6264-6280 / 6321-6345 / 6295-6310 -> 0.034 mag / 8.14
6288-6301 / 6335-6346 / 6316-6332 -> -0.025 mag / 7.92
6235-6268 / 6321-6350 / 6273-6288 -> -0.019 mag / 8.13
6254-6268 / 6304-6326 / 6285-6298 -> 0.049 mag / 8.17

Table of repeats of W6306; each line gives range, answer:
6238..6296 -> 7.47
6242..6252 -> 7.56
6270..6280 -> 8.11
